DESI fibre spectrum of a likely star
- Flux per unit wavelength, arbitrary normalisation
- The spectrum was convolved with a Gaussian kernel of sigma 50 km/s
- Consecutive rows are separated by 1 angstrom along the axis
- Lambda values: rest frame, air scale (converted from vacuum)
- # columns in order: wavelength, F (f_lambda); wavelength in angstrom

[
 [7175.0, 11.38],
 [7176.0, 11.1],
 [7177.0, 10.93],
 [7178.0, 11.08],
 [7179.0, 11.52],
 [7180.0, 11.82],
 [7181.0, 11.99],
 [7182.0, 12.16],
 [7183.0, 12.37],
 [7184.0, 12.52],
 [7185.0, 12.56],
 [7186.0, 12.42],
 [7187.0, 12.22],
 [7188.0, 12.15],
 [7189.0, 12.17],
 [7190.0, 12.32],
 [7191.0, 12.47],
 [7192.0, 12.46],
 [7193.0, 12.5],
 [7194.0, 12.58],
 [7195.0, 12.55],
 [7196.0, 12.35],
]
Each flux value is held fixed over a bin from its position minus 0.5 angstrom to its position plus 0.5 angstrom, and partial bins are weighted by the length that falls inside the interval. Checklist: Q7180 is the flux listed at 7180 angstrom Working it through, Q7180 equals 11.82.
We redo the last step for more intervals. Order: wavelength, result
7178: 11.08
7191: 12.47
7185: 12.56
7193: 12.5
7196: 12.35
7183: 12.37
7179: 11.52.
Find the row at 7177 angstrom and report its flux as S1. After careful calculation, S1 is 10.93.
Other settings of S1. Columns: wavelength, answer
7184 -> 12.52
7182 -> 12.16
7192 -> 12.46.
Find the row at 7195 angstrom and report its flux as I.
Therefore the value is 12.55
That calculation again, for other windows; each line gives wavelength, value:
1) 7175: 11.38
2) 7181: 11.99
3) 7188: 12.15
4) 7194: 12.58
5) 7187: 12.22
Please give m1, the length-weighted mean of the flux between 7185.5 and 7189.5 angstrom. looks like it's 12.2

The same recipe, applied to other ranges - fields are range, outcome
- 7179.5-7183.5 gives 12.1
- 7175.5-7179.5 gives 11.2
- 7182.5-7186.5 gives 12.5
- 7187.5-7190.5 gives 12.2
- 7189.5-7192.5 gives 12.4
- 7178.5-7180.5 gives 11.7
